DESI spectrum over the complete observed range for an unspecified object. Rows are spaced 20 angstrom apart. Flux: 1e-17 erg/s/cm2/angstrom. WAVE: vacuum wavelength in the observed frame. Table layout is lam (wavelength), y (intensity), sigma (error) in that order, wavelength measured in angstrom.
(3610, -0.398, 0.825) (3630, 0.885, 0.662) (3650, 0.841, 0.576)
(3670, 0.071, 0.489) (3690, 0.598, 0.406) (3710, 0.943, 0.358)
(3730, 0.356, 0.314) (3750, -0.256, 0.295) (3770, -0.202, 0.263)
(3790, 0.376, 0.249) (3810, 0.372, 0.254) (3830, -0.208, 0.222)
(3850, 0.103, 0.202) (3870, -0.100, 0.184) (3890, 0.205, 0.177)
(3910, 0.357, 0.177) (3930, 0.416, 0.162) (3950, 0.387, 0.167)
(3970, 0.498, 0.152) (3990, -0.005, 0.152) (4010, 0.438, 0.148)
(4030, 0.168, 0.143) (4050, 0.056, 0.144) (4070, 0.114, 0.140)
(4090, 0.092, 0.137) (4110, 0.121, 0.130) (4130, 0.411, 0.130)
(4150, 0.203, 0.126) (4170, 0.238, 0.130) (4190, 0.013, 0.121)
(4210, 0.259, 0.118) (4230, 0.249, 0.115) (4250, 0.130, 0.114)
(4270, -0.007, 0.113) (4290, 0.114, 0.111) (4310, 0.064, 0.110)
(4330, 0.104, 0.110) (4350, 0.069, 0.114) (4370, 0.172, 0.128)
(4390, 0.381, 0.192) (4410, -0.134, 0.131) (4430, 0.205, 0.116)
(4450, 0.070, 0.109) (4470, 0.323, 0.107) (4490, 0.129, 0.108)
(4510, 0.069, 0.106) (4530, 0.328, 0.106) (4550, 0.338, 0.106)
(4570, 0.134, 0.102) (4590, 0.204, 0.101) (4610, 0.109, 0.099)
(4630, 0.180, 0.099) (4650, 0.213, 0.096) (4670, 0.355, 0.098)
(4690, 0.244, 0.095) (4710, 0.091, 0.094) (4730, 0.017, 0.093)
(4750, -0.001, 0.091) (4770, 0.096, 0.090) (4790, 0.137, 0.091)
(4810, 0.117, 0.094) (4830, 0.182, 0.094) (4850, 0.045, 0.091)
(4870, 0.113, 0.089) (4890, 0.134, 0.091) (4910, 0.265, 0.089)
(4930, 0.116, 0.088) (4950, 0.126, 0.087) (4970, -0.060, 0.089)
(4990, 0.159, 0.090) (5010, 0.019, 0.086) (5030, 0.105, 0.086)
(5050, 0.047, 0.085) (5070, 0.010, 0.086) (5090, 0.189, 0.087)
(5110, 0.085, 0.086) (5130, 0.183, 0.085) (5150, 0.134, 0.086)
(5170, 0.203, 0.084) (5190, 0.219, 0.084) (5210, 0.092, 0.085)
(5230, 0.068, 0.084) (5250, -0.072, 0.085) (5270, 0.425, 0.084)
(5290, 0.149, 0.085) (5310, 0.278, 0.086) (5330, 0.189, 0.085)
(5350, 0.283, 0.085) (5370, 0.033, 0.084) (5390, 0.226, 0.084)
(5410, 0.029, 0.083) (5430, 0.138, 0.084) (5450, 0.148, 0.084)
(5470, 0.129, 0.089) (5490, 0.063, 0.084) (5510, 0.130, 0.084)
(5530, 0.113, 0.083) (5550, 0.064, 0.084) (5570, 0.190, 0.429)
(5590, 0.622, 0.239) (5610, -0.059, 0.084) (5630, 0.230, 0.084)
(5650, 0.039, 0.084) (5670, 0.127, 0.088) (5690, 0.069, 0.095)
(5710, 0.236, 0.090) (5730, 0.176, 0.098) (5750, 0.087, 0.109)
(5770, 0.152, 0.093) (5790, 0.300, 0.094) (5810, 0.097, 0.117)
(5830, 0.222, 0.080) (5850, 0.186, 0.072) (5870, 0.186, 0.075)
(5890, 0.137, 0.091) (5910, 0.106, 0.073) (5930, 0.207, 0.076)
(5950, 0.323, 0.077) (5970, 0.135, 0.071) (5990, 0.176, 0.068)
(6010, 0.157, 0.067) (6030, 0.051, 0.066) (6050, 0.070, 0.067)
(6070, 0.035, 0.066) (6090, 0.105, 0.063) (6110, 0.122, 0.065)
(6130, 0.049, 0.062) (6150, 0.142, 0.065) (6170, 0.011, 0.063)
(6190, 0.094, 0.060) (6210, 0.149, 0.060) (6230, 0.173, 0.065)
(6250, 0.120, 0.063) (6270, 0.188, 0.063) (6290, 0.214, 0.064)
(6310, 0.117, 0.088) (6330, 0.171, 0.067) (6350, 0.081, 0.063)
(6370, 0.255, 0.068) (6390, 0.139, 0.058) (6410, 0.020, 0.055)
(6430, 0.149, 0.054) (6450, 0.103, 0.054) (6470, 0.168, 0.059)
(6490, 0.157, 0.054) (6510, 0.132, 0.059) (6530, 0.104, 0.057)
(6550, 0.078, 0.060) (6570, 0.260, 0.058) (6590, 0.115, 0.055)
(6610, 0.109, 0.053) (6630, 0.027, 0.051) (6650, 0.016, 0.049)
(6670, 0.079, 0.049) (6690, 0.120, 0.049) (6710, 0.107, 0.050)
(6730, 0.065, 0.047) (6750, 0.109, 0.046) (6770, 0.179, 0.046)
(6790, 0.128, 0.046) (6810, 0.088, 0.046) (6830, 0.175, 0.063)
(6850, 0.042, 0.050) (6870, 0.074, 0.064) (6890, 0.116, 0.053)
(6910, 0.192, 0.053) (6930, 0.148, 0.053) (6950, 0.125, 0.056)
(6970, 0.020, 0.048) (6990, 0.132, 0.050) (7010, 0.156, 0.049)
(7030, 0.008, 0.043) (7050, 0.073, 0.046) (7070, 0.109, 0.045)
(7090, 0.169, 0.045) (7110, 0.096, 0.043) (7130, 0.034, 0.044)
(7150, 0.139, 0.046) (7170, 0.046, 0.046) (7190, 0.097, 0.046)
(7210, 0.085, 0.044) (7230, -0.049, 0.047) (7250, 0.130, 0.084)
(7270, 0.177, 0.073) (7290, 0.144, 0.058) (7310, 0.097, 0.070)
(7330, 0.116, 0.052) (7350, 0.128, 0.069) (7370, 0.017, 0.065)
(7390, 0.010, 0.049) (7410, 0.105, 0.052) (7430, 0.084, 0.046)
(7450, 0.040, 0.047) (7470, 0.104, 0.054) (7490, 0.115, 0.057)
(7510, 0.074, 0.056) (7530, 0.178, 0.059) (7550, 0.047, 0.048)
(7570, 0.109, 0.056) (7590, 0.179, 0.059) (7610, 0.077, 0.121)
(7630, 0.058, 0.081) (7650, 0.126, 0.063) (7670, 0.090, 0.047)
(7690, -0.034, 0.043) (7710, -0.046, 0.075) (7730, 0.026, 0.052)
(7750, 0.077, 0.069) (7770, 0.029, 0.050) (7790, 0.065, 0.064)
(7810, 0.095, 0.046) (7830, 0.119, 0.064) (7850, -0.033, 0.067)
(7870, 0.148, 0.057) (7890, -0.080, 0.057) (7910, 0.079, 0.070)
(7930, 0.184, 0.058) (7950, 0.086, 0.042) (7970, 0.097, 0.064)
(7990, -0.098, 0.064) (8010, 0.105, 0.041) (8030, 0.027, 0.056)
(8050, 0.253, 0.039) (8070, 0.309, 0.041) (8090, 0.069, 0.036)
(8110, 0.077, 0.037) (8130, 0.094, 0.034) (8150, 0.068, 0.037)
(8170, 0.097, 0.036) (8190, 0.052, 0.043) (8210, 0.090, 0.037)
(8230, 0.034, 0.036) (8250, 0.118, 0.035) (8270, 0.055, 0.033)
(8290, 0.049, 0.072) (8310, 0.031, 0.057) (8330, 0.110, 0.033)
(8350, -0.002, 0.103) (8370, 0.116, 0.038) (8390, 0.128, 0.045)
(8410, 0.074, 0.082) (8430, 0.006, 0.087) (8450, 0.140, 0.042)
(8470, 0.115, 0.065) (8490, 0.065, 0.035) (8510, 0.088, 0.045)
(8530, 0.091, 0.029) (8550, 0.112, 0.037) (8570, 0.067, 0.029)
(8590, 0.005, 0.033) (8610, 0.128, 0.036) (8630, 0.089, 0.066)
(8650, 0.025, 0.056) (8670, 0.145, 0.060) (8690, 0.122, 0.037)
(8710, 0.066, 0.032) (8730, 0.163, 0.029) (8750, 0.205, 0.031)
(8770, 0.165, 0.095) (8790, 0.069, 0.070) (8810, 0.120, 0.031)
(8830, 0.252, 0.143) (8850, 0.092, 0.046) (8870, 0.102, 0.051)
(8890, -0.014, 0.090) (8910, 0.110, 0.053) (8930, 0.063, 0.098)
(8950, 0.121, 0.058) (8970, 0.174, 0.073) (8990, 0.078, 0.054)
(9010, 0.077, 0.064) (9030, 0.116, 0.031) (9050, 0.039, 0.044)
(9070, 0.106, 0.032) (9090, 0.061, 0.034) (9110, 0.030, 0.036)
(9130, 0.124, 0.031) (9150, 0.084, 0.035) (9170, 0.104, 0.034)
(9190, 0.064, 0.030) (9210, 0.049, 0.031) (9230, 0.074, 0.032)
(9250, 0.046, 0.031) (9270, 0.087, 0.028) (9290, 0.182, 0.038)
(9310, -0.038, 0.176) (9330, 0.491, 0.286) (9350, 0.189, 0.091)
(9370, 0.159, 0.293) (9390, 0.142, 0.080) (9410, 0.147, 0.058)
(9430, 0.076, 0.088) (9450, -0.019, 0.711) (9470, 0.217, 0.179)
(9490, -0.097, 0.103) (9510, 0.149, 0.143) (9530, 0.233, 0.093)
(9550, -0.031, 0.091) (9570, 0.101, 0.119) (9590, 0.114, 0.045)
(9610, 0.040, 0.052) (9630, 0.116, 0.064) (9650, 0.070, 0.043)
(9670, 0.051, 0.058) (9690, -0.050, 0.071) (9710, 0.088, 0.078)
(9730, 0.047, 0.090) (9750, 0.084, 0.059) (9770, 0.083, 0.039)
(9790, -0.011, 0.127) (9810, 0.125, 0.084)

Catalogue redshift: 1.161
